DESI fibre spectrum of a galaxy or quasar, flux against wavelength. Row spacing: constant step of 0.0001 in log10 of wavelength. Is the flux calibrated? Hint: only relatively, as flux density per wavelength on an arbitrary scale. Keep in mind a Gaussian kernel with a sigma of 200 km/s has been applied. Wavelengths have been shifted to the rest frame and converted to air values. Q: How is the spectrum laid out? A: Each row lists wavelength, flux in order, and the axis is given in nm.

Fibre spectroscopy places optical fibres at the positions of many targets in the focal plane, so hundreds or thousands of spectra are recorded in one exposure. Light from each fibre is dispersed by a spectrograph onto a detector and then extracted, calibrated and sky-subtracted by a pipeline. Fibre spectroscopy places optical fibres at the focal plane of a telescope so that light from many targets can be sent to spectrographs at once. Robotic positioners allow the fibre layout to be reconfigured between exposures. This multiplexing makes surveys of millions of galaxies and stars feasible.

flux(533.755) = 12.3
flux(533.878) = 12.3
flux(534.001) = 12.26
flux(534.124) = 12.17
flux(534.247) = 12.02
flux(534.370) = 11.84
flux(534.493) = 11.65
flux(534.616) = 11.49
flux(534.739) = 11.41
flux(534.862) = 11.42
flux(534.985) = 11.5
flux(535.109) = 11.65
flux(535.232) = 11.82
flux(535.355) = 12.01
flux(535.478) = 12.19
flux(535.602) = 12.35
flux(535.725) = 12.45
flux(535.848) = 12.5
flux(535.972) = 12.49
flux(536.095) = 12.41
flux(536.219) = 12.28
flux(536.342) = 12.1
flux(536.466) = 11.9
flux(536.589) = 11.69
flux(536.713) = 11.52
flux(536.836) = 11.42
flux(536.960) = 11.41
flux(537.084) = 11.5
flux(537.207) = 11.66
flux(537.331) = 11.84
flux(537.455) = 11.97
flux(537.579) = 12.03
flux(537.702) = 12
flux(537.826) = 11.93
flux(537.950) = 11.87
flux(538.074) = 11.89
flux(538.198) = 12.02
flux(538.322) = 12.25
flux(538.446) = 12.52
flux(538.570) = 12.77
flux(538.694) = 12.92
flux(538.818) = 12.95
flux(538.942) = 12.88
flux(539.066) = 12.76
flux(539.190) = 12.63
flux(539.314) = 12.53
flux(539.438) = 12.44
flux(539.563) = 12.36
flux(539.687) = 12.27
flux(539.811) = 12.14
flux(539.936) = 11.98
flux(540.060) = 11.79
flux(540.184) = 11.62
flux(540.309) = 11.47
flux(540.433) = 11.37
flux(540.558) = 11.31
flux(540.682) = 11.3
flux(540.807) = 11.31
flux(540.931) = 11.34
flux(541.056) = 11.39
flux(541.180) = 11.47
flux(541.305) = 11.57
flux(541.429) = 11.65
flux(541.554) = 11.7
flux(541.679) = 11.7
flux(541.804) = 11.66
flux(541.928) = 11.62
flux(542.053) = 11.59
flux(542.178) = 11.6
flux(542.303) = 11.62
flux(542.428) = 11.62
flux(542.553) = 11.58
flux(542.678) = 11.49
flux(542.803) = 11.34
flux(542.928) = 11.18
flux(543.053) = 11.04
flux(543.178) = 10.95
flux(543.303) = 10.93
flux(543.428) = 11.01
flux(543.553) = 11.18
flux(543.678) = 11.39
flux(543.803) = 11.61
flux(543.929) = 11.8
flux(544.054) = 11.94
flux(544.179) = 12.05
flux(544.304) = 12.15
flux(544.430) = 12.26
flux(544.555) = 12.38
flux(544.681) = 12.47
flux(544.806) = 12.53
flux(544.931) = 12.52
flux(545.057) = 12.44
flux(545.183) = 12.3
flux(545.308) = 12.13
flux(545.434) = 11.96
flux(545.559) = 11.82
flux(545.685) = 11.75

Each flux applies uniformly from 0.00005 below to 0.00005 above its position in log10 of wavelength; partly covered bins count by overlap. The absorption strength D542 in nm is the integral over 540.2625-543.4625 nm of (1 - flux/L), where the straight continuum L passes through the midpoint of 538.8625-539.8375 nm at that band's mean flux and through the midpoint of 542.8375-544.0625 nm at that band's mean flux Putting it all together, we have 0.09 nm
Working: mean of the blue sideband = 12.5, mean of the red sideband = 11.3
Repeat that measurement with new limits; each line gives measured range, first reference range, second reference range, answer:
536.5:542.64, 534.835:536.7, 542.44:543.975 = -0.12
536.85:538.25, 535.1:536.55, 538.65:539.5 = 0.08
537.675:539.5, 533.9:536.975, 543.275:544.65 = -0.09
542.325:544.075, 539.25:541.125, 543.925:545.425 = 0.11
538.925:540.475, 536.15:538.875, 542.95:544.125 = -0.05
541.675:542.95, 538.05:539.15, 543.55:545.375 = 0.08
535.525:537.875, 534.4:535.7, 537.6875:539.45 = 0.02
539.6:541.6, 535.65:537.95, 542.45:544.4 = 0.01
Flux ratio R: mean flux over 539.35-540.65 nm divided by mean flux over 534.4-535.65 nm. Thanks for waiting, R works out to 1.01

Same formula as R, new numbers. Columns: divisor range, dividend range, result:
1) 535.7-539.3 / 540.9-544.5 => 0.95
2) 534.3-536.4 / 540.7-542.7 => 0.96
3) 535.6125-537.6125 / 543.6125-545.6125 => 1.01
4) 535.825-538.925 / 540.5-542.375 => 0.95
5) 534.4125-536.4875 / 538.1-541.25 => 1.01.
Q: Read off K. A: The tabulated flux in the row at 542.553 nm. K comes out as 11.58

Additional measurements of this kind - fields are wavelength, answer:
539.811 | 12.14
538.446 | 12.52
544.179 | 12.05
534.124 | 12.17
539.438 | 12.44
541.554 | 11.7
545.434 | 11.96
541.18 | 11.47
